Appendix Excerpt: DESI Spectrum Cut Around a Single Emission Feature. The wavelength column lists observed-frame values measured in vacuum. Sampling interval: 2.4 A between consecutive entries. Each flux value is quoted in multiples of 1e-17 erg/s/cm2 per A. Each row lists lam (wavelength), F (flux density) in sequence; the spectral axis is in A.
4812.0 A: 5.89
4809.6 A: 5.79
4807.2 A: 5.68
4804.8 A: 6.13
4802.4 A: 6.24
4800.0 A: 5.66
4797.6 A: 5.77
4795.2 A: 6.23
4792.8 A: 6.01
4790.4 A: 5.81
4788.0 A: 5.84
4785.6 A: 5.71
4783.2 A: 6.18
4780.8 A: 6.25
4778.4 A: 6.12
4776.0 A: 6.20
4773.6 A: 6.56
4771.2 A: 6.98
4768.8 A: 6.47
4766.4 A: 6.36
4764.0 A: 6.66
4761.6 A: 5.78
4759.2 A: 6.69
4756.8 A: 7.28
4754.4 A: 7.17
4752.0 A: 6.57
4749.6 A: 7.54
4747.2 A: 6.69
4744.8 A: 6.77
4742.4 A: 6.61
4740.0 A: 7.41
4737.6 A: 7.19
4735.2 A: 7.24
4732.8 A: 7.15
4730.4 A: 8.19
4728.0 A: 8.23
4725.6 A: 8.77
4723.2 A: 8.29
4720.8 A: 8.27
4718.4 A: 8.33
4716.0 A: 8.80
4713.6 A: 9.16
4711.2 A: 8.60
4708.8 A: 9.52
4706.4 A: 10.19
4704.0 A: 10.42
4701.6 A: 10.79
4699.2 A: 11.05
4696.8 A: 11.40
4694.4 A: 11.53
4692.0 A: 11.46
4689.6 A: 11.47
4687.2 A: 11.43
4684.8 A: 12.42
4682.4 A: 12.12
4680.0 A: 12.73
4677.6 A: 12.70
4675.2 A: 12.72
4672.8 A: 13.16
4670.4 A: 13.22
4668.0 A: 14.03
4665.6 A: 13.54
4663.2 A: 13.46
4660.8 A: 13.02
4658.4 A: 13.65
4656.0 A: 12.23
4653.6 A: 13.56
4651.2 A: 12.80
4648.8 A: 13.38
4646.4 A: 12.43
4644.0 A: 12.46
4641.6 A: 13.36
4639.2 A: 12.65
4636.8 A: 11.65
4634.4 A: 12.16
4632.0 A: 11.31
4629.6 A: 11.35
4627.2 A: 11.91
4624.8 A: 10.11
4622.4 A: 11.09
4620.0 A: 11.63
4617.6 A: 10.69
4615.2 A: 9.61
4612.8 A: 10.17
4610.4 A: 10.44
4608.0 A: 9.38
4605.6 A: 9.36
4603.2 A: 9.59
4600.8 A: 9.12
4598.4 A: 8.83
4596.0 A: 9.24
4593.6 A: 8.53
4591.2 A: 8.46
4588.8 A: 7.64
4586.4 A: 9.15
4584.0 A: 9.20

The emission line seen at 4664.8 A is Mg II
